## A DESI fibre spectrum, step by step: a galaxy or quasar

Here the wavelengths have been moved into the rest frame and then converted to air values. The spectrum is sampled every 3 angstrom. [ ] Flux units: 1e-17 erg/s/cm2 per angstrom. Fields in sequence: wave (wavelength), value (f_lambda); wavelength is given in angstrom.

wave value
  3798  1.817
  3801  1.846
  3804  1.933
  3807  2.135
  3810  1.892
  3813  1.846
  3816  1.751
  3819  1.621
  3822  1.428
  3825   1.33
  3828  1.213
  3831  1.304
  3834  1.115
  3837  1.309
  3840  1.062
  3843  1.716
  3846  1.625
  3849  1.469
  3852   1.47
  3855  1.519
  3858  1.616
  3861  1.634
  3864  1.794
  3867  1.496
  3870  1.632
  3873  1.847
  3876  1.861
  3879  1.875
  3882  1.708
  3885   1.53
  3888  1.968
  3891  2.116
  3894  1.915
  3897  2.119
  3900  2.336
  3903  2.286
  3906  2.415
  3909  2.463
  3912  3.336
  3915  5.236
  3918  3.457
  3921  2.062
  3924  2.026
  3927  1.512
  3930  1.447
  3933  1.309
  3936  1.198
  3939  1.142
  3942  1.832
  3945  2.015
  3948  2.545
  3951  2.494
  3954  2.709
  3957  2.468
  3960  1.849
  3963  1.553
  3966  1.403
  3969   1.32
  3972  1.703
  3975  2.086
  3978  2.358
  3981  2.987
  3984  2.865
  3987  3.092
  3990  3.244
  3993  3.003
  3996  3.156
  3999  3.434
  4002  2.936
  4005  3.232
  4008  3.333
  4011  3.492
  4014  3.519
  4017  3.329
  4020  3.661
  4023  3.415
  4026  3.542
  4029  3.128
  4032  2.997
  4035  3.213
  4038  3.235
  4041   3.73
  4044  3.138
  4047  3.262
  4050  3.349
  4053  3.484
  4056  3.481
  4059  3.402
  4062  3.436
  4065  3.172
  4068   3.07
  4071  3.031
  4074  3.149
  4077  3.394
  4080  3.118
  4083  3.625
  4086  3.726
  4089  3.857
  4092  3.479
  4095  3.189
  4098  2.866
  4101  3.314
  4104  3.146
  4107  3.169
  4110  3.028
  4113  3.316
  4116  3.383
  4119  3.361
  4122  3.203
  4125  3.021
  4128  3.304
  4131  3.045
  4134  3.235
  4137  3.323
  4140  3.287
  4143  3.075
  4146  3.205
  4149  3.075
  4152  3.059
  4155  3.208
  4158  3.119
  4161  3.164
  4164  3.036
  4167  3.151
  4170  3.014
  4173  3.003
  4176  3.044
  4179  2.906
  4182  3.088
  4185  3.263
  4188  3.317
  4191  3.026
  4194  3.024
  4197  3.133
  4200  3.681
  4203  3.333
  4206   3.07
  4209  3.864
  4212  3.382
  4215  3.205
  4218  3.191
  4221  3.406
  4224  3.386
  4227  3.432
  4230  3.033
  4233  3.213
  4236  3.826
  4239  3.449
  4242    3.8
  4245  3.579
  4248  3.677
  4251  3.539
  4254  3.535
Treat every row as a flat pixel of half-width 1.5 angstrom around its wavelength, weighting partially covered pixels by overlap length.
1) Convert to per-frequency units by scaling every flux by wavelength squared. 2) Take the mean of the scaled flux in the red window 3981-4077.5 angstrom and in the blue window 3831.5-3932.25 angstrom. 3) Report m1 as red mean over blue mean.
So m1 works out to 1.80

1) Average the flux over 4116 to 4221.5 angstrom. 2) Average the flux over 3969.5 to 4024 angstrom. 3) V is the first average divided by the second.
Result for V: 1.06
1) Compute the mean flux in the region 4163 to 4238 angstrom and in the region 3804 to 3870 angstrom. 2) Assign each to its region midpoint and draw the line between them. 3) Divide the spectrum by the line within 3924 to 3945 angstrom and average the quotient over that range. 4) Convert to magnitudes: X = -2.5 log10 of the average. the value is 0.32 mag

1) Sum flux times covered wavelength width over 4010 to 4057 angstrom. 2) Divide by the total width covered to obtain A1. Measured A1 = 3.37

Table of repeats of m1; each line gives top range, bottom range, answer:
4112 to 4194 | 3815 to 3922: 1.90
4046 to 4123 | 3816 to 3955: 1.93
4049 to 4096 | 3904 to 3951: 1.60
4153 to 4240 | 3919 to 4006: 1.62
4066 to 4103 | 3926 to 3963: 1.90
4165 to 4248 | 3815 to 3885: 2.56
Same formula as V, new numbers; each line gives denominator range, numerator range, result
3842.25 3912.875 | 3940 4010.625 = 1.32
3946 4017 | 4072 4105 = 1.26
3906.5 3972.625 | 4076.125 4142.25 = 1.53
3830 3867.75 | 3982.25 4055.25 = 2.23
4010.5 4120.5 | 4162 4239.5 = 0.98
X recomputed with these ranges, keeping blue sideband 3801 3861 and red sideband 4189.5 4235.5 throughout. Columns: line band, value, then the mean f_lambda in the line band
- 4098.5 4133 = -0.122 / 3.2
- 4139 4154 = -0.048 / 3.14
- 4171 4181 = 0.051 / 2.99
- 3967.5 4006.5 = -0.194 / 2.72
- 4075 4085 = -0.247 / 3.38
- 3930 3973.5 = 0.165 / 1.81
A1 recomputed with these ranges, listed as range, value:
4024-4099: 3.33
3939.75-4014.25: 2.55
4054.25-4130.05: 3.29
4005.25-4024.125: 3.44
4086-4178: 3.2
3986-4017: 3.25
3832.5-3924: 2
